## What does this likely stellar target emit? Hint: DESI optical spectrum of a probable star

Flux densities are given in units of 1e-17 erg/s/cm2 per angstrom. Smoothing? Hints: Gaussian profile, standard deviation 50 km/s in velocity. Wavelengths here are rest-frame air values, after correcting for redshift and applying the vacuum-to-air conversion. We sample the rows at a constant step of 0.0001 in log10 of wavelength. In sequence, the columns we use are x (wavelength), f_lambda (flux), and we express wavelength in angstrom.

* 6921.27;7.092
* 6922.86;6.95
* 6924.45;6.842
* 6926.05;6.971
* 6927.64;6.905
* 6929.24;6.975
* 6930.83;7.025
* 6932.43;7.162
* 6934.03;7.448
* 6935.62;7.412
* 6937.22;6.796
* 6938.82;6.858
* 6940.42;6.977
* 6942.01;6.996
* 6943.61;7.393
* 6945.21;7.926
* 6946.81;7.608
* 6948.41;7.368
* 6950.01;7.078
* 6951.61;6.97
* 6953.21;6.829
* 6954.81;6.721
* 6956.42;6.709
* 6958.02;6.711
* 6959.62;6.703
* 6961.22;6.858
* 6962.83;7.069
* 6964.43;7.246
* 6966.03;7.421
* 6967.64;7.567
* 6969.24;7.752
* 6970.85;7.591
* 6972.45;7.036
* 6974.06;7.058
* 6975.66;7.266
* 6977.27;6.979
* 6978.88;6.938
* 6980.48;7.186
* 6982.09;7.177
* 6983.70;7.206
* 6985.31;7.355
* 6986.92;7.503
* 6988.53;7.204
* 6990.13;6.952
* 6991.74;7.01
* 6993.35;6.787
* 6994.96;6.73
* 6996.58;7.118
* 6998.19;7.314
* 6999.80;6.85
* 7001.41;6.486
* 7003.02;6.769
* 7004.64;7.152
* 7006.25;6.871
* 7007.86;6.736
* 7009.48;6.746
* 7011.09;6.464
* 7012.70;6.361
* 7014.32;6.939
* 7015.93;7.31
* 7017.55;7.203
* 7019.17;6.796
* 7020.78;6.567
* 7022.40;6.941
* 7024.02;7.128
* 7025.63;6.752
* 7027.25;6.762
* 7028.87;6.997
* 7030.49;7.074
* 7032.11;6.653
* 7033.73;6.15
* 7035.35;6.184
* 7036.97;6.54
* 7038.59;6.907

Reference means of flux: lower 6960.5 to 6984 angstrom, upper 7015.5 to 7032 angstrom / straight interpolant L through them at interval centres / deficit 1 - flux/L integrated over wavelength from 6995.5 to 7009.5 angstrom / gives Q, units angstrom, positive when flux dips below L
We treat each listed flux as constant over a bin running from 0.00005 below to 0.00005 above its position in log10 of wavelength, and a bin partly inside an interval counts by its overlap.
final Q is 0.30 angstrom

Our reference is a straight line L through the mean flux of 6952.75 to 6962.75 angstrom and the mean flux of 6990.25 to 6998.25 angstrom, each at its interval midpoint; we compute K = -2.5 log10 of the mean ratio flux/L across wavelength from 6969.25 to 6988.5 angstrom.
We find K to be -0.05 mag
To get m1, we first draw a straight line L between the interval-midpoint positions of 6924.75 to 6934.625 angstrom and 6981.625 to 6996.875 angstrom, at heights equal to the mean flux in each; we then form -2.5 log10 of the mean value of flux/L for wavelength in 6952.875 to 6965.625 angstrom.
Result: 0.03 mag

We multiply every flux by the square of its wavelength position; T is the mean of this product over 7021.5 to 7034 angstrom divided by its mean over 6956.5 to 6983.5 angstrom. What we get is 0.97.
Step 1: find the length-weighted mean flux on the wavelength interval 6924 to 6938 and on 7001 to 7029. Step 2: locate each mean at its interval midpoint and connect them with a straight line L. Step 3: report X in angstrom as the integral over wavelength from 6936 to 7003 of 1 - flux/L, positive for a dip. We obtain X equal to -1.4 angstrom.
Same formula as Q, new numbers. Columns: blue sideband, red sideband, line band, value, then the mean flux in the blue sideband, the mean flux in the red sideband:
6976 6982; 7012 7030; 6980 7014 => 0.2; 7.07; 6.89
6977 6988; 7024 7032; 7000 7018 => 0.5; 7.2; 6.9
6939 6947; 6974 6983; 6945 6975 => 0.3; 7.33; 7.11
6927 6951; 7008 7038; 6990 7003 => 0.0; 7.19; 6.75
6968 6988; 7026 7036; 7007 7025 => 0.0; 7.26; 6.64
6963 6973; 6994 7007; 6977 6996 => 0.1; 7.43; 6.91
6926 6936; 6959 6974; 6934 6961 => 0.4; 7.13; 7.25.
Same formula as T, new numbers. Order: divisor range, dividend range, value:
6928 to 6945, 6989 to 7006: 0.99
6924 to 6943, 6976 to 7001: 1.02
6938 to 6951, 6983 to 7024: 0.97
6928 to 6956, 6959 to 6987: 1.02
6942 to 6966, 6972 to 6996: 1.01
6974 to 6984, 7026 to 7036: 0.95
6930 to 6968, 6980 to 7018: 0.99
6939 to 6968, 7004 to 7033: 0.98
